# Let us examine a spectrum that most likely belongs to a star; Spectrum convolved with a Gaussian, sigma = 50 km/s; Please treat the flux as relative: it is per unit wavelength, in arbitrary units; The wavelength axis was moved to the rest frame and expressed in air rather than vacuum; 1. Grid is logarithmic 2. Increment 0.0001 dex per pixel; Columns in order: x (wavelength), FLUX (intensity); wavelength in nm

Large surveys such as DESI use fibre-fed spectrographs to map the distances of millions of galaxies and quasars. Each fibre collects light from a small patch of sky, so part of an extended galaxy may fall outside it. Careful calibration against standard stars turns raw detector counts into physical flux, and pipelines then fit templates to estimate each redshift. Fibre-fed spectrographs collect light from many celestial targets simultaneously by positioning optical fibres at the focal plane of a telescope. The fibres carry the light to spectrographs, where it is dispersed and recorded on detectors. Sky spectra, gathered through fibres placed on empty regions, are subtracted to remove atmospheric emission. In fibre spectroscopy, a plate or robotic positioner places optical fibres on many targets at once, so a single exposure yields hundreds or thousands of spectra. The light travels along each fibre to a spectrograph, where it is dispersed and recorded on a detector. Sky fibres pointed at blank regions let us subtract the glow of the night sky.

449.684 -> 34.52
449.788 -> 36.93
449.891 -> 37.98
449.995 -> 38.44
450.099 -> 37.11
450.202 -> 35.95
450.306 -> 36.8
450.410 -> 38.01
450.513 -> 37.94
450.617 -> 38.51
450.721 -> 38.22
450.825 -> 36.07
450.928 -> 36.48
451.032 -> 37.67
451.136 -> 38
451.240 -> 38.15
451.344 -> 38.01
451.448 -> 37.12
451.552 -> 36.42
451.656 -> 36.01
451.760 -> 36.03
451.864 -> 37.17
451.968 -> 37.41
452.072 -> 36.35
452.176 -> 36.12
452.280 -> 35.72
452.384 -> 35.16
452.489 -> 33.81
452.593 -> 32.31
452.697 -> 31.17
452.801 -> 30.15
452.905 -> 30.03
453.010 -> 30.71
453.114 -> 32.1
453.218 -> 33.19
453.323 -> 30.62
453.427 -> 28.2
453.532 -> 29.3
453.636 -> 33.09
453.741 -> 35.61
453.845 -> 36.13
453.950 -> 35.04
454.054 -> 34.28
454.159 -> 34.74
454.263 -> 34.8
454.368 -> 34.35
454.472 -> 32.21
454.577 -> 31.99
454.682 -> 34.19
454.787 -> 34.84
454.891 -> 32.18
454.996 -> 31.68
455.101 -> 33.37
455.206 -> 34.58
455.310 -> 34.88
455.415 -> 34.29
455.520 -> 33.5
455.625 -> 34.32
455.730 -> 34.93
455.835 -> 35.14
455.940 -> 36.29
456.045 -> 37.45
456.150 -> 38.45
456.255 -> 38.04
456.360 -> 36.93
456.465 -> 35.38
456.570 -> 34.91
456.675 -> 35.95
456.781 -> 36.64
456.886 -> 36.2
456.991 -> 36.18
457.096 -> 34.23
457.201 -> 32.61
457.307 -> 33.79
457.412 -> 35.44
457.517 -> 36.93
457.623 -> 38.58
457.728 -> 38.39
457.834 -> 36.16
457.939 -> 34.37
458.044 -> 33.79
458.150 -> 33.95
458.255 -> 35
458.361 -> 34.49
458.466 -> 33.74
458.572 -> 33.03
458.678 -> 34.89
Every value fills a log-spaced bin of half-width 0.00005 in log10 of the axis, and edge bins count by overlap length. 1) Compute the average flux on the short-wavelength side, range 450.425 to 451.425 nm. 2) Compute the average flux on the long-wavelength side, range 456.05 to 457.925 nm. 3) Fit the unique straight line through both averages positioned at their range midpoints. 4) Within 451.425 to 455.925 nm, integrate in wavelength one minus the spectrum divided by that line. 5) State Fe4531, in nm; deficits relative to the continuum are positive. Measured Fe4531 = 0.38 nm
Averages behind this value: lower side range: 37.7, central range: 33.8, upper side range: 36.2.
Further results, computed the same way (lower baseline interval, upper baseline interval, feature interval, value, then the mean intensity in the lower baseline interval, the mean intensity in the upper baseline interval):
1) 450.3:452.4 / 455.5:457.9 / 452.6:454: 0.18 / 37.1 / 36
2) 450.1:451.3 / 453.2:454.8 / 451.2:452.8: 0.01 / 37.4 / 33.2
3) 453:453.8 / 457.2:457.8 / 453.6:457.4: -0.09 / 31.7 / 36.2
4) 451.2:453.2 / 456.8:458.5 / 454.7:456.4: 0.00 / 34.7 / 35.3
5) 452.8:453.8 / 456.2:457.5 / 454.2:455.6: -0.01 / 31.4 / 35.6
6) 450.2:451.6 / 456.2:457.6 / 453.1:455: 0.18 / 37.4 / 35.7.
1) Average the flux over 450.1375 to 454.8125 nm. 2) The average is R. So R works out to 34.8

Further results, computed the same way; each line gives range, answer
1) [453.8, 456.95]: 34.9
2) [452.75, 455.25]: 32.8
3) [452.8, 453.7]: 30.9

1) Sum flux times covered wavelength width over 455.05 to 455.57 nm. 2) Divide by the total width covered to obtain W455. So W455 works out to 34.2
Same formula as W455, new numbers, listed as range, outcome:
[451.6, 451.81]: 36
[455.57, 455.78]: 34.6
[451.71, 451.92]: 36.6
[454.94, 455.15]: 32.4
